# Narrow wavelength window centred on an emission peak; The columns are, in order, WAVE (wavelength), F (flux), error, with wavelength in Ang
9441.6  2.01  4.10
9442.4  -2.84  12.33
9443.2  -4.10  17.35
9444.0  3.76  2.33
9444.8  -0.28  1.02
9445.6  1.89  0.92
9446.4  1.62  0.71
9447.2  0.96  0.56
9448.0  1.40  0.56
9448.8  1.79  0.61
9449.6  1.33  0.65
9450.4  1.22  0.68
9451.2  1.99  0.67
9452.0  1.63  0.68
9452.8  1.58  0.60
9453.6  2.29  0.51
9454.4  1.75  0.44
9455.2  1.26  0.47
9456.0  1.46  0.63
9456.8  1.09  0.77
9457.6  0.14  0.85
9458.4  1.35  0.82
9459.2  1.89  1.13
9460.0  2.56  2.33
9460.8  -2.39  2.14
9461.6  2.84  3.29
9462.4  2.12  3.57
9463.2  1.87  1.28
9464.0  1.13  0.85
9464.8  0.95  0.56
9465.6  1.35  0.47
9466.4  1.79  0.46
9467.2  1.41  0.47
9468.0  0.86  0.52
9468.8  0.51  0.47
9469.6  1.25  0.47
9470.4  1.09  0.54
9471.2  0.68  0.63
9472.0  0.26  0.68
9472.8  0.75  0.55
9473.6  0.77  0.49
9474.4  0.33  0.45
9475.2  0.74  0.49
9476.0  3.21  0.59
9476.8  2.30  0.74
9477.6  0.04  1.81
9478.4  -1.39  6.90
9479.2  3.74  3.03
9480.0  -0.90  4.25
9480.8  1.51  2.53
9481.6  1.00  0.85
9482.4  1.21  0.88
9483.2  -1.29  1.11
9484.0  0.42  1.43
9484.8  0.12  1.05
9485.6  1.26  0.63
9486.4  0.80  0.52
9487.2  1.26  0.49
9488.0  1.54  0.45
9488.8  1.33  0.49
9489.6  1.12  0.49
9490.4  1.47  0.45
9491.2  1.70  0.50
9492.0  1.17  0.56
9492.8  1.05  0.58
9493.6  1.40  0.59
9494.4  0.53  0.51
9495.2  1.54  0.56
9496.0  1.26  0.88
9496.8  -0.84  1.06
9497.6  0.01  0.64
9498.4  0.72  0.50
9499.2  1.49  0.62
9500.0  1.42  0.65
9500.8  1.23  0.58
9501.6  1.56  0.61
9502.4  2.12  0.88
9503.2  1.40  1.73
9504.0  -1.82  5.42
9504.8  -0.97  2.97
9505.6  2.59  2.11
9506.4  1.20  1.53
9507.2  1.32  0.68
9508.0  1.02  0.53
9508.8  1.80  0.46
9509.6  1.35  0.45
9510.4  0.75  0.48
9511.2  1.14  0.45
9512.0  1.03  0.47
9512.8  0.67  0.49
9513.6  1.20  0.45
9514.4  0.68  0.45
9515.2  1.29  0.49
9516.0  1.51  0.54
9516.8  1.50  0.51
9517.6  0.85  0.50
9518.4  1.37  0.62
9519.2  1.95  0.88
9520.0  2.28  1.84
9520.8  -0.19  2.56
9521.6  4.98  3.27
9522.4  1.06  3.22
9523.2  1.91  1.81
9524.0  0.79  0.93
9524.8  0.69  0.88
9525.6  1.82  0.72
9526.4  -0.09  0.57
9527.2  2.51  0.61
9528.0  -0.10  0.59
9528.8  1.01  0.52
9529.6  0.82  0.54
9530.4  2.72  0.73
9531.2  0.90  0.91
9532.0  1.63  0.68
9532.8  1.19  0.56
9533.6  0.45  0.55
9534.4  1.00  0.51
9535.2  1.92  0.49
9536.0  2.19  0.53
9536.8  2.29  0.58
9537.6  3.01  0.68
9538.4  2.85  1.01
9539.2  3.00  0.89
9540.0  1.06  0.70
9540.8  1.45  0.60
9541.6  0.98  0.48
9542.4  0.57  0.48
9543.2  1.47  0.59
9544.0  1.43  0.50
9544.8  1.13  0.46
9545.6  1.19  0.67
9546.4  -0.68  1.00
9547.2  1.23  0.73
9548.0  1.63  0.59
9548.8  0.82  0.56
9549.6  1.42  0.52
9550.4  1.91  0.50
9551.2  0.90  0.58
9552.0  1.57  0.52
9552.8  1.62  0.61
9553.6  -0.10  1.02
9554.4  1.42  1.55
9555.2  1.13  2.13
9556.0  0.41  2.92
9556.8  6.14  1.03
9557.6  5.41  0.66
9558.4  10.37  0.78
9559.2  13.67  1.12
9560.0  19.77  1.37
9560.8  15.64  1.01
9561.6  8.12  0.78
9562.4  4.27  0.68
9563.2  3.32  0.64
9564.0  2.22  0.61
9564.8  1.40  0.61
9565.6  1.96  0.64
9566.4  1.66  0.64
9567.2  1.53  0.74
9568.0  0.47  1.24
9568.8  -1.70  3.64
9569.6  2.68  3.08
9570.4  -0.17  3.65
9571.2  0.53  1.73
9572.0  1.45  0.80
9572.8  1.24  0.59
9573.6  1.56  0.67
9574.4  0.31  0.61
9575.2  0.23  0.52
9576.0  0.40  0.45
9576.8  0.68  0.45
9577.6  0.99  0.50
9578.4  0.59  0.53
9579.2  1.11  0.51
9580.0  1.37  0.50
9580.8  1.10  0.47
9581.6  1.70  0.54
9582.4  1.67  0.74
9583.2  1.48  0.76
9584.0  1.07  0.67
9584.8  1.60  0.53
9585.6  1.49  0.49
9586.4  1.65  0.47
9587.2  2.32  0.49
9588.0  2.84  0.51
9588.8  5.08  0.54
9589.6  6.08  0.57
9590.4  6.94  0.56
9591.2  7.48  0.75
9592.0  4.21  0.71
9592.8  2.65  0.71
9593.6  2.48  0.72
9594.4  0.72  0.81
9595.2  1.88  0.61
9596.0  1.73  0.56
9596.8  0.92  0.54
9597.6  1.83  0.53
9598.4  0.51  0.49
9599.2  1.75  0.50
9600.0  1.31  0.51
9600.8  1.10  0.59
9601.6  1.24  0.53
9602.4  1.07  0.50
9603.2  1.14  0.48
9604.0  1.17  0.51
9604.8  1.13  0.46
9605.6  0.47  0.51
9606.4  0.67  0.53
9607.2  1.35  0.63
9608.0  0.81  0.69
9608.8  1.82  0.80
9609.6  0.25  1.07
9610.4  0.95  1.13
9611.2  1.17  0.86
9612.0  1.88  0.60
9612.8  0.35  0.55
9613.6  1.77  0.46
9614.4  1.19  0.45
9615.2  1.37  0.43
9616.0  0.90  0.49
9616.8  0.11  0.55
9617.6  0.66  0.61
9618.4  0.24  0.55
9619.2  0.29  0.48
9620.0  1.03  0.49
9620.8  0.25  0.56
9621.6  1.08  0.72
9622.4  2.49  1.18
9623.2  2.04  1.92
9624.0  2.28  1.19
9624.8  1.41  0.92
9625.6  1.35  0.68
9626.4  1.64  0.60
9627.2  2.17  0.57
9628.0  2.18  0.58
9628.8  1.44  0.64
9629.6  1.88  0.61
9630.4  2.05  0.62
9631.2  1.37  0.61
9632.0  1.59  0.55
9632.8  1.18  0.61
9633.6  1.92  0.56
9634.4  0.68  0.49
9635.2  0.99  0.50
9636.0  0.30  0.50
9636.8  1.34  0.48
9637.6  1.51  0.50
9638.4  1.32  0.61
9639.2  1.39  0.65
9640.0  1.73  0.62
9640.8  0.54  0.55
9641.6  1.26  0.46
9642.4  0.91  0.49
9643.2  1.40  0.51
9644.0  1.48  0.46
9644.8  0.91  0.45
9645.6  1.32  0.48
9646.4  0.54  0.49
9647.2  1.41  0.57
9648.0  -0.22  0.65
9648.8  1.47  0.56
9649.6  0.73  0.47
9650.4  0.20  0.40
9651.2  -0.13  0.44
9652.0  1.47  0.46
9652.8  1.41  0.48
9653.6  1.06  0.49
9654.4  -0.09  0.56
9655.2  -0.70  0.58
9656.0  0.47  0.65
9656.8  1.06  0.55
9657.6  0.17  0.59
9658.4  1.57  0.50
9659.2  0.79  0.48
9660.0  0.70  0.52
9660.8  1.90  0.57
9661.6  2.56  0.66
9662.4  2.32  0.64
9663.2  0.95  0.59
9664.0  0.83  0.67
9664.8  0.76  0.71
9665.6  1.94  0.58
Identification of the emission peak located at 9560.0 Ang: Halpha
